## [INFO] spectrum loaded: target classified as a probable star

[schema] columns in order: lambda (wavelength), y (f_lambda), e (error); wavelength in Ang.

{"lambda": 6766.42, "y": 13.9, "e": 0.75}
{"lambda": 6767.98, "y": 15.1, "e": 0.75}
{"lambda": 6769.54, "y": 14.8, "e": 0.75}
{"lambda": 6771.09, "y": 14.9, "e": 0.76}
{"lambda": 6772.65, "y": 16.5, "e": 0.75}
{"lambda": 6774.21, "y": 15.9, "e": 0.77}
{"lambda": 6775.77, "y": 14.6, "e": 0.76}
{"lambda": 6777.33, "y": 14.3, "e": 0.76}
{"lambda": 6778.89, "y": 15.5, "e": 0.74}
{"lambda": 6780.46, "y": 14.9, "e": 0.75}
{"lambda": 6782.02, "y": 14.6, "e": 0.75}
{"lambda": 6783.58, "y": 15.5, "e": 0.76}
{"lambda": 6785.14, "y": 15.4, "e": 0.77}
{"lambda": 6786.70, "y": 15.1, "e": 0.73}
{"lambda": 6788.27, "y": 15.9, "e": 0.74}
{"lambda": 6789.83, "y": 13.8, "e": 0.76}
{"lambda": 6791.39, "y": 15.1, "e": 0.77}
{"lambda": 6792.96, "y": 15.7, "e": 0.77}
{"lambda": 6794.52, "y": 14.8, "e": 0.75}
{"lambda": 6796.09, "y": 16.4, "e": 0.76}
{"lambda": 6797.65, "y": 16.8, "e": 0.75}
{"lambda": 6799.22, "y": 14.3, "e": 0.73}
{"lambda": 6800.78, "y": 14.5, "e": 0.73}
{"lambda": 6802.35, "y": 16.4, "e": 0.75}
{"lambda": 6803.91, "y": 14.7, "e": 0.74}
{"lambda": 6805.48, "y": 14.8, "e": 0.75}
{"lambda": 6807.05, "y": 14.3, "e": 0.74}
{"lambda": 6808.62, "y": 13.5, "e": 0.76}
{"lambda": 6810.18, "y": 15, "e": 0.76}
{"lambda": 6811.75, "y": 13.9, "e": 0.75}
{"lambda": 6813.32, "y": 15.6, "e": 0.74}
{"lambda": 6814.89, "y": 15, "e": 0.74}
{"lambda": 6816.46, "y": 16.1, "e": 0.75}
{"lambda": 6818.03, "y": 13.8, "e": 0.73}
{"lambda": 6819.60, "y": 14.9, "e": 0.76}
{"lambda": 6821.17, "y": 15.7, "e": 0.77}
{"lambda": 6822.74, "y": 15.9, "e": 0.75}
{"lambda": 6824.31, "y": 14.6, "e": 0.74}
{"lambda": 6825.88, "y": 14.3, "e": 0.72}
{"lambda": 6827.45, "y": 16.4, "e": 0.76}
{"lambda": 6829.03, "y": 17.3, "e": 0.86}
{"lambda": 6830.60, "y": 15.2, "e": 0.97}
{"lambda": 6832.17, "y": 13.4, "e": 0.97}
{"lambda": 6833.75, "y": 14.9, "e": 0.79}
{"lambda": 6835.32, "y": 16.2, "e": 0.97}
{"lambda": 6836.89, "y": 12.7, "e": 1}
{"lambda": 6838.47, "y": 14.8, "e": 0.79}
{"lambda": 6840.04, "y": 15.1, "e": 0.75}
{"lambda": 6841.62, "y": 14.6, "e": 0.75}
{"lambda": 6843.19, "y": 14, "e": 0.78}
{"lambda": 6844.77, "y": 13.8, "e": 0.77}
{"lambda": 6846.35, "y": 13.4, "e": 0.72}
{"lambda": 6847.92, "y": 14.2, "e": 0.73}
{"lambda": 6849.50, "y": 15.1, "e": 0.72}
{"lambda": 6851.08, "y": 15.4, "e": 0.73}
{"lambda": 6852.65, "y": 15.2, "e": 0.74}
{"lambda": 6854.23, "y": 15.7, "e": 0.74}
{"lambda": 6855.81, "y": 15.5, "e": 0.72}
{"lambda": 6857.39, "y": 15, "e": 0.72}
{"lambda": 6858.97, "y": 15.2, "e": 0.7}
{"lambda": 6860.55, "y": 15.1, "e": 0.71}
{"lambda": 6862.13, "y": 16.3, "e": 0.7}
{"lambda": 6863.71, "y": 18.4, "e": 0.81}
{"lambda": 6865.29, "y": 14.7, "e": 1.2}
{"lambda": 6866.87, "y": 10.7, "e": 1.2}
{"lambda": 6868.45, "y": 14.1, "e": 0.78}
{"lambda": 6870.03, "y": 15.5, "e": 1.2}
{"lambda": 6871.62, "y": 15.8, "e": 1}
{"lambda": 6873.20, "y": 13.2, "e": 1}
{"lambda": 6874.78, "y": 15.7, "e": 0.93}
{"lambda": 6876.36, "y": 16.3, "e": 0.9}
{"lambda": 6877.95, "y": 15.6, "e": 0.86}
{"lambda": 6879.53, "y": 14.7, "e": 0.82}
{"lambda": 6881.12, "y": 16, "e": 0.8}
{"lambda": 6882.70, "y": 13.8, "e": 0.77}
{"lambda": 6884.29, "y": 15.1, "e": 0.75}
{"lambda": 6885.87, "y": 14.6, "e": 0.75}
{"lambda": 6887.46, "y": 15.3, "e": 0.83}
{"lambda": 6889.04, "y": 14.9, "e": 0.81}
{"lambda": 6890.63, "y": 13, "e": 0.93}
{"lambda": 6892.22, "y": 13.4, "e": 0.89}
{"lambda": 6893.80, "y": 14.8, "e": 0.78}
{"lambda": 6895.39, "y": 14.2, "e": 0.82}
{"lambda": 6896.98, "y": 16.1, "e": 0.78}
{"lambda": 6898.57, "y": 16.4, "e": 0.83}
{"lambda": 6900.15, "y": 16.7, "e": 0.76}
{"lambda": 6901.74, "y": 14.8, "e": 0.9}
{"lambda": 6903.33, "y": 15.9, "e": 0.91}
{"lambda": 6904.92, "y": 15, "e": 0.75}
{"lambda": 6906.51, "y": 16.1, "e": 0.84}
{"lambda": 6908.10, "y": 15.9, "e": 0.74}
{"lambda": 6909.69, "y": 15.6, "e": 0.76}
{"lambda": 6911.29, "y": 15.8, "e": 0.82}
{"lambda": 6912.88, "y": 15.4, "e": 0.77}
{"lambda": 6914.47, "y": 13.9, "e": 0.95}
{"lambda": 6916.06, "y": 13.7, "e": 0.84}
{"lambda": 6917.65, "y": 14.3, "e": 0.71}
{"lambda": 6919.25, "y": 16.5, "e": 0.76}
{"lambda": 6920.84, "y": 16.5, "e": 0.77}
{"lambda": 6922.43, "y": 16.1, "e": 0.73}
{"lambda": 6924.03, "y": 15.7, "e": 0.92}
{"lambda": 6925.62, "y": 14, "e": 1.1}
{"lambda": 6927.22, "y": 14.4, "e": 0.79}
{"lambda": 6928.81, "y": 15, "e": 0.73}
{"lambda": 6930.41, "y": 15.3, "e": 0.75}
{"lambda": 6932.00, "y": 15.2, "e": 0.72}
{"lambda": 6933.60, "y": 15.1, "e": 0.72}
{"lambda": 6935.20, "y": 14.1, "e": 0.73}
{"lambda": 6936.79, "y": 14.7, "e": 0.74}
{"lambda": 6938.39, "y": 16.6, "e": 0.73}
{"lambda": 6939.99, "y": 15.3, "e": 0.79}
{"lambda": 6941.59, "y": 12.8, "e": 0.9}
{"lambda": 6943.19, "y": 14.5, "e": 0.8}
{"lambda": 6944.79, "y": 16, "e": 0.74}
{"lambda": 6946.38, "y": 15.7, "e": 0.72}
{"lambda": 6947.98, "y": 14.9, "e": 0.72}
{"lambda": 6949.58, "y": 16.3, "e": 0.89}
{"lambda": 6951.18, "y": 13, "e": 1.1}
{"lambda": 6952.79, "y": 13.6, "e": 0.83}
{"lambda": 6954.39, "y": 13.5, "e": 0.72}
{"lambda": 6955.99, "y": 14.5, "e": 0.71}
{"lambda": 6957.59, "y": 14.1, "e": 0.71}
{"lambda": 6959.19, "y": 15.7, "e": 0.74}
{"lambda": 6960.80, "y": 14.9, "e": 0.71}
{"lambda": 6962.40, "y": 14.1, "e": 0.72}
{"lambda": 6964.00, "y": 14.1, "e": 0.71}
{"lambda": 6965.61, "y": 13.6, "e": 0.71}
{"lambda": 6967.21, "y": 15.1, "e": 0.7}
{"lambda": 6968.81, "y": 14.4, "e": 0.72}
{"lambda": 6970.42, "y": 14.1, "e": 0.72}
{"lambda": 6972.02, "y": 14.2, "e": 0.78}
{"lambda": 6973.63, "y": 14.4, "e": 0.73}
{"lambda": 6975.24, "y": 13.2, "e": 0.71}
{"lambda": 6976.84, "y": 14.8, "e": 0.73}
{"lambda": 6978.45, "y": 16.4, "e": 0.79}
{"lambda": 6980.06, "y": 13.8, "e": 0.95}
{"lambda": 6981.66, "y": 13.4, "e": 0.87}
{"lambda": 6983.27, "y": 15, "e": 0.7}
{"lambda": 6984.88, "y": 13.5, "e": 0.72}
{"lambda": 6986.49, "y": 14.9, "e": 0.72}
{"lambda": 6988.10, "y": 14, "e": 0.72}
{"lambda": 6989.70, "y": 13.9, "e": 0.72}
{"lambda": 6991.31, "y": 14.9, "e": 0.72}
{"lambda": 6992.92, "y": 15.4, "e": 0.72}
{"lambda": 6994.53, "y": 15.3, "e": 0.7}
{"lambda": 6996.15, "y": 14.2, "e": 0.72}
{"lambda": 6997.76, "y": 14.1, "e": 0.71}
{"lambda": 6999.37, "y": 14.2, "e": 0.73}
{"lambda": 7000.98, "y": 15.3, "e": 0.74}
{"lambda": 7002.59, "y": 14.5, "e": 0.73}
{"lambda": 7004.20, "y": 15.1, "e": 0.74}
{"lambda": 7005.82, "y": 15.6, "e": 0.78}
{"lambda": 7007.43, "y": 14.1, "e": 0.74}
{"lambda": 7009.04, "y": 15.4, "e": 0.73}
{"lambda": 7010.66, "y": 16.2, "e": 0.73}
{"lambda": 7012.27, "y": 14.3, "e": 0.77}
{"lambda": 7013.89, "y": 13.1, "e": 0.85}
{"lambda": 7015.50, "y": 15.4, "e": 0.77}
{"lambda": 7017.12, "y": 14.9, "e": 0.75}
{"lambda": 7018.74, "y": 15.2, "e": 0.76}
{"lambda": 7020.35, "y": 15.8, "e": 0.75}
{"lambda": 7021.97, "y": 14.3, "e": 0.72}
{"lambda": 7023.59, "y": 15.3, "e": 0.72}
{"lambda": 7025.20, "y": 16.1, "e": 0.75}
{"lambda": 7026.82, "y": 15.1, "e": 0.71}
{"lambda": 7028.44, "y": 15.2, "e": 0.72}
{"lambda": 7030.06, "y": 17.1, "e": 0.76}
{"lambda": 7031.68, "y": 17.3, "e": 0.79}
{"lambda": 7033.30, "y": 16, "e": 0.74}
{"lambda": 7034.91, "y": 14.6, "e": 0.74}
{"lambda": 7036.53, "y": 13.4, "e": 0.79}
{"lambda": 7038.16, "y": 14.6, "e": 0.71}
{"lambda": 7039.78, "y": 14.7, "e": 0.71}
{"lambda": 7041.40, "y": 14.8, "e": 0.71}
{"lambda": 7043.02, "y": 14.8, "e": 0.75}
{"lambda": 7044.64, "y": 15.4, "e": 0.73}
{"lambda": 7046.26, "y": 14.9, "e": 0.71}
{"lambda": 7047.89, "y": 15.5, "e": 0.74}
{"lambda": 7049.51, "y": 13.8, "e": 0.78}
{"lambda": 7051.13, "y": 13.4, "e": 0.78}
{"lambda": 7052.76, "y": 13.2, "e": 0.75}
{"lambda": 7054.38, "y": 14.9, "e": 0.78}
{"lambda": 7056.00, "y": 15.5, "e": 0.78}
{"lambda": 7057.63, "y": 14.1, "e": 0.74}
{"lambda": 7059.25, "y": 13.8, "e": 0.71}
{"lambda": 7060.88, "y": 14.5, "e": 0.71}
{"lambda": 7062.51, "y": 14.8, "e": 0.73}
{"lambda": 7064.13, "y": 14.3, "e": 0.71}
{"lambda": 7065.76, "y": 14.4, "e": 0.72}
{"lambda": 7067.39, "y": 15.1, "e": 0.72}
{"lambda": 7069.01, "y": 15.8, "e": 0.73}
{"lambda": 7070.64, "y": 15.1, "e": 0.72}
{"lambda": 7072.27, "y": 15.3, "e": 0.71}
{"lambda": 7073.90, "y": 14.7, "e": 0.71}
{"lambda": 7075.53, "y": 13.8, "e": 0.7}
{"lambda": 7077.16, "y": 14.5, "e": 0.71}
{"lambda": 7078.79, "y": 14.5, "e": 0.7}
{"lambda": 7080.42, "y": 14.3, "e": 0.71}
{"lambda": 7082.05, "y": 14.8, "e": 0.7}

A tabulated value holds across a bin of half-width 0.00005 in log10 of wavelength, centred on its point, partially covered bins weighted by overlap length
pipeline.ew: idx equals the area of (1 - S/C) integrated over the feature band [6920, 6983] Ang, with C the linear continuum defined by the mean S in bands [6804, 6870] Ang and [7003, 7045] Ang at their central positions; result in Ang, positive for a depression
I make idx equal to 1.4 Ang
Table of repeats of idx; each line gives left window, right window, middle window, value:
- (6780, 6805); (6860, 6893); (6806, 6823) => 0.3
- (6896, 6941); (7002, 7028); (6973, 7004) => 1.3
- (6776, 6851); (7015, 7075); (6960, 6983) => 0.9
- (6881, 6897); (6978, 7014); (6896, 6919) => -1.4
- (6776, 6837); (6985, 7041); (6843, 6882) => 0.1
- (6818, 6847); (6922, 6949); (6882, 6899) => 0.3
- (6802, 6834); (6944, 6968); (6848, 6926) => -1.8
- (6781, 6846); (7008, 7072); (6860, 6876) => 0.0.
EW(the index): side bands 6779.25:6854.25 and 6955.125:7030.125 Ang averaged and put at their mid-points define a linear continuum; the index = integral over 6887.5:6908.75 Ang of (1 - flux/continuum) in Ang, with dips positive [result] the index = -0.5 Ang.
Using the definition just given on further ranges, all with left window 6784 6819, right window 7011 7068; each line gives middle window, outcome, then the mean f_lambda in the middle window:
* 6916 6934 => -0.3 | 15.2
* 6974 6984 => 0.3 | 14.4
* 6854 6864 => -0.5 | 15.8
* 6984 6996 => 0.3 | 14.5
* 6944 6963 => 0.3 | 14.7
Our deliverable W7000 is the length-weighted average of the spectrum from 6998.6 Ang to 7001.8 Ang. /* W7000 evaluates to 14.8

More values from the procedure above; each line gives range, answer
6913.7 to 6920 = 14.6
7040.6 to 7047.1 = 15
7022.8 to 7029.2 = 15.4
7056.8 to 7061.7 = 14.1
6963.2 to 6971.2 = 14.3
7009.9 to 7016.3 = 14.7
